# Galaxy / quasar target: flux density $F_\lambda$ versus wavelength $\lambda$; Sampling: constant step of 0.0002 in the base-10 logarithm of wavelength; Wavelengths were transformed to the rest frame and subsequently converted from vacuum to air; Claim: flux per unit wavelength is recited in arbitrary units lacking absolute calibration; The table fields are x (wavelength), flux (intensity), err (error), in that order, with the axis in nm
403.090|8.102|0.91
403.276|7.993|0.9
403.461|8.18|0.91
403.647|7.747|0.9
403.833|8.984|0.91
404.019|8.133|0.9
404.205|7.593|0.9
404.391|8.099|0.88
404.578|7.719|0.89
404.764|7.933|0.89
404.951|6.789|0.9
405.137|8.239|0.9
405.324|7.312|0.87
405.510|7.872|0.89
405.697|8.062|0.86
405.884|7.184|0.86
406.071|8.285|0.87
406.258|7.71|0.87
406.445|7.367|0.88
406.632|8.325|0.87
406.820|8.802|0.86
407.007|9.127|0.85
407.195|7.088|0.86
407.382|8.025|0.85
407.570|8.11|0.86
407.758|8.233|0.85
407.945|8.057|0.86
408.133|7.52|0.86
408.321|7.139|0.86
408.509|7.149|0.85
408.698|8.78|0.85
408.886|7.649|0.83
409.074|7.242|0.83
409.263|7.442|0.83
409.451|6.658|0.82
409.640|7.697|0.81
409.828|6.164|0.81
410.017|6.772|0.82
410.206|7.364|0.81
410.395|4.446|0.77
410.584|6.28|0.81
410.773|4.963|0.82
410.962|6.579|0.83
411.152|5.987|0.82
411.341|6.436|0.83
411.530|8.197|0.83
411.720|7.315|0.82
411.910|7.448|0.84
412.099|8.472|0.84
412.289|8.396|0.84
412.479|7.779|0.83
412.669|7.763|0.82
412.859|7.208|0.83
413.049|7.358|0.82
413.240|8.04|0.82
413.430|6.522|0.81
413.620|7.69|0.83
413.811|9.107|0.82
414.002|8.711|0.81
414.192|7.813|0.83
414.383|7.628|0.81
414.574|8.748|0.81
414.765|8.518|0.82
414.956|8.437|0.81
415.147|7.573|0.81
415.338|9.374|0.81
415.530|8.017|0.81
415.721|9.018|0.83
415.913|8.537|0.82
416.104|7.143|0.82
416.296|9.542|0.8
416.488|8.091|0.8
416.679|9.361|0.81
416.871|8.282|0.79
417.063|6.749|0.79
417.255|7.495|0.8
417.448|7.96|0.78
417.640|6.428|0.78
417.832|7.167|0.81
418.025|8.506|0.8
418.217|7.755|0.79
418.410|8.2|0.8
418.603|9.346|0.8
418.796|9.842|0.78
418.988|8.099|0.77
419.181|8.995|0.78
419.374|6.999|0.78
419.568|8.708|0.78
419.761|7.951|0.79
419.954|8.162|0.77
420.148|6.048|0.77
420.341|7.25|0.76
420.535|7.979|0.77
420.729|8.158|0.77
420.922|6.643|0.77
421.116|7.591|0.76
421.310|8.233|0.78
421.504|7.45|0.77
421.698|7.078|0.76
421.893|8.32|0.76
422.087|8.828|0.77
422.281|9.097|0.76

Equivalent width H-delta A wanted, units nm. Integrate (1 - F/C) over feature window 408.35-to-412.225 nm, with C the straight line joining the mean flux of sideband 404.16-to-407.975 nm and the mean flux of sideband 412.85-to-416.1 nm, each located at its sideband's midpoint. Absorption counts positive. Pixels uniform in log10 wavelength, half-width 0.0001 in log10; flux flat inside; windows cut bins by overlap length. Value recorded 0.51 nm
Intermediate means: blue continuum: 7.9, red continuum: 8.13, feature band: 6.97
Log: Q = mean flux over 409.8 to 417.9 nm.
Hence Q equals 7.62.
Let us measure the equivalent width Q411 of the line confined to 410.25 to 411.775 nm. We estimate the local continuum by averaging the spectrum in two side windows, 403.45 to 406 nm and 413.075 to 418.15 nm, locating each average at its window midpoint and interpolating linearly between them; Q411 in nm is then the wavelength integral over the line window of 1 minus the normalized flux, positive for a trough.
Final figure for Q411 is 0.32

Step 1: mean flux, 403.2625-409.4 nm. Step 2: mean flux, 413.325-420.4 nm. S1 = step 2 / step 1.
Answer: 1.0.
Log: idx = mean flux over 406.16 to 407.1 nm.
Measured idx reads 8.27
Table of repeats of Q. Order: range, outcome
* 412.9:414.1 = 7.87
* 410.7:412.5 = 7.16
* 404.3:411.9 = 7.4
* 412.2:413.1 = 7.71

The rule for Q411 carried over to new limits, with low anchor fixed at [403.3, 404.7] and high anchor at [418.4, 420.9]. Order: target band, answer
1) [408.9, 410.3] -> 0.171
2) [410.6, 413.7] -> 0.323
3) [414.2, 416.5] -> -0.084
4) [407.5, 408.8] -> 0.035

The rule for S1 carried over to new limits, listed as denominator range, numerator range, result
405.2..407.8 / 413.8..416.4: 1.06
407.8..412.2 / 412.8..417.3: 1.15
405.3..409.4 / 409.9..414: 0.92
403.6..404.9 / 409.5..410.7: 0.80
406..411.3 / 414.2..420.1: 1.12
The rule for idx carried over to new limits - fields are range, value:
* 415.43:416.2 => 8.18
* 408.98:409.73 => 7.25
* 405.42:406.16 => 7.84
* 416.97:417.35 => 7.13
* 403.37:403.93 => 8.3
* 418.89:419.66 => 8.2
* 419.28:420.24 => 7.58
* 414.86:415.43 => 8.46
